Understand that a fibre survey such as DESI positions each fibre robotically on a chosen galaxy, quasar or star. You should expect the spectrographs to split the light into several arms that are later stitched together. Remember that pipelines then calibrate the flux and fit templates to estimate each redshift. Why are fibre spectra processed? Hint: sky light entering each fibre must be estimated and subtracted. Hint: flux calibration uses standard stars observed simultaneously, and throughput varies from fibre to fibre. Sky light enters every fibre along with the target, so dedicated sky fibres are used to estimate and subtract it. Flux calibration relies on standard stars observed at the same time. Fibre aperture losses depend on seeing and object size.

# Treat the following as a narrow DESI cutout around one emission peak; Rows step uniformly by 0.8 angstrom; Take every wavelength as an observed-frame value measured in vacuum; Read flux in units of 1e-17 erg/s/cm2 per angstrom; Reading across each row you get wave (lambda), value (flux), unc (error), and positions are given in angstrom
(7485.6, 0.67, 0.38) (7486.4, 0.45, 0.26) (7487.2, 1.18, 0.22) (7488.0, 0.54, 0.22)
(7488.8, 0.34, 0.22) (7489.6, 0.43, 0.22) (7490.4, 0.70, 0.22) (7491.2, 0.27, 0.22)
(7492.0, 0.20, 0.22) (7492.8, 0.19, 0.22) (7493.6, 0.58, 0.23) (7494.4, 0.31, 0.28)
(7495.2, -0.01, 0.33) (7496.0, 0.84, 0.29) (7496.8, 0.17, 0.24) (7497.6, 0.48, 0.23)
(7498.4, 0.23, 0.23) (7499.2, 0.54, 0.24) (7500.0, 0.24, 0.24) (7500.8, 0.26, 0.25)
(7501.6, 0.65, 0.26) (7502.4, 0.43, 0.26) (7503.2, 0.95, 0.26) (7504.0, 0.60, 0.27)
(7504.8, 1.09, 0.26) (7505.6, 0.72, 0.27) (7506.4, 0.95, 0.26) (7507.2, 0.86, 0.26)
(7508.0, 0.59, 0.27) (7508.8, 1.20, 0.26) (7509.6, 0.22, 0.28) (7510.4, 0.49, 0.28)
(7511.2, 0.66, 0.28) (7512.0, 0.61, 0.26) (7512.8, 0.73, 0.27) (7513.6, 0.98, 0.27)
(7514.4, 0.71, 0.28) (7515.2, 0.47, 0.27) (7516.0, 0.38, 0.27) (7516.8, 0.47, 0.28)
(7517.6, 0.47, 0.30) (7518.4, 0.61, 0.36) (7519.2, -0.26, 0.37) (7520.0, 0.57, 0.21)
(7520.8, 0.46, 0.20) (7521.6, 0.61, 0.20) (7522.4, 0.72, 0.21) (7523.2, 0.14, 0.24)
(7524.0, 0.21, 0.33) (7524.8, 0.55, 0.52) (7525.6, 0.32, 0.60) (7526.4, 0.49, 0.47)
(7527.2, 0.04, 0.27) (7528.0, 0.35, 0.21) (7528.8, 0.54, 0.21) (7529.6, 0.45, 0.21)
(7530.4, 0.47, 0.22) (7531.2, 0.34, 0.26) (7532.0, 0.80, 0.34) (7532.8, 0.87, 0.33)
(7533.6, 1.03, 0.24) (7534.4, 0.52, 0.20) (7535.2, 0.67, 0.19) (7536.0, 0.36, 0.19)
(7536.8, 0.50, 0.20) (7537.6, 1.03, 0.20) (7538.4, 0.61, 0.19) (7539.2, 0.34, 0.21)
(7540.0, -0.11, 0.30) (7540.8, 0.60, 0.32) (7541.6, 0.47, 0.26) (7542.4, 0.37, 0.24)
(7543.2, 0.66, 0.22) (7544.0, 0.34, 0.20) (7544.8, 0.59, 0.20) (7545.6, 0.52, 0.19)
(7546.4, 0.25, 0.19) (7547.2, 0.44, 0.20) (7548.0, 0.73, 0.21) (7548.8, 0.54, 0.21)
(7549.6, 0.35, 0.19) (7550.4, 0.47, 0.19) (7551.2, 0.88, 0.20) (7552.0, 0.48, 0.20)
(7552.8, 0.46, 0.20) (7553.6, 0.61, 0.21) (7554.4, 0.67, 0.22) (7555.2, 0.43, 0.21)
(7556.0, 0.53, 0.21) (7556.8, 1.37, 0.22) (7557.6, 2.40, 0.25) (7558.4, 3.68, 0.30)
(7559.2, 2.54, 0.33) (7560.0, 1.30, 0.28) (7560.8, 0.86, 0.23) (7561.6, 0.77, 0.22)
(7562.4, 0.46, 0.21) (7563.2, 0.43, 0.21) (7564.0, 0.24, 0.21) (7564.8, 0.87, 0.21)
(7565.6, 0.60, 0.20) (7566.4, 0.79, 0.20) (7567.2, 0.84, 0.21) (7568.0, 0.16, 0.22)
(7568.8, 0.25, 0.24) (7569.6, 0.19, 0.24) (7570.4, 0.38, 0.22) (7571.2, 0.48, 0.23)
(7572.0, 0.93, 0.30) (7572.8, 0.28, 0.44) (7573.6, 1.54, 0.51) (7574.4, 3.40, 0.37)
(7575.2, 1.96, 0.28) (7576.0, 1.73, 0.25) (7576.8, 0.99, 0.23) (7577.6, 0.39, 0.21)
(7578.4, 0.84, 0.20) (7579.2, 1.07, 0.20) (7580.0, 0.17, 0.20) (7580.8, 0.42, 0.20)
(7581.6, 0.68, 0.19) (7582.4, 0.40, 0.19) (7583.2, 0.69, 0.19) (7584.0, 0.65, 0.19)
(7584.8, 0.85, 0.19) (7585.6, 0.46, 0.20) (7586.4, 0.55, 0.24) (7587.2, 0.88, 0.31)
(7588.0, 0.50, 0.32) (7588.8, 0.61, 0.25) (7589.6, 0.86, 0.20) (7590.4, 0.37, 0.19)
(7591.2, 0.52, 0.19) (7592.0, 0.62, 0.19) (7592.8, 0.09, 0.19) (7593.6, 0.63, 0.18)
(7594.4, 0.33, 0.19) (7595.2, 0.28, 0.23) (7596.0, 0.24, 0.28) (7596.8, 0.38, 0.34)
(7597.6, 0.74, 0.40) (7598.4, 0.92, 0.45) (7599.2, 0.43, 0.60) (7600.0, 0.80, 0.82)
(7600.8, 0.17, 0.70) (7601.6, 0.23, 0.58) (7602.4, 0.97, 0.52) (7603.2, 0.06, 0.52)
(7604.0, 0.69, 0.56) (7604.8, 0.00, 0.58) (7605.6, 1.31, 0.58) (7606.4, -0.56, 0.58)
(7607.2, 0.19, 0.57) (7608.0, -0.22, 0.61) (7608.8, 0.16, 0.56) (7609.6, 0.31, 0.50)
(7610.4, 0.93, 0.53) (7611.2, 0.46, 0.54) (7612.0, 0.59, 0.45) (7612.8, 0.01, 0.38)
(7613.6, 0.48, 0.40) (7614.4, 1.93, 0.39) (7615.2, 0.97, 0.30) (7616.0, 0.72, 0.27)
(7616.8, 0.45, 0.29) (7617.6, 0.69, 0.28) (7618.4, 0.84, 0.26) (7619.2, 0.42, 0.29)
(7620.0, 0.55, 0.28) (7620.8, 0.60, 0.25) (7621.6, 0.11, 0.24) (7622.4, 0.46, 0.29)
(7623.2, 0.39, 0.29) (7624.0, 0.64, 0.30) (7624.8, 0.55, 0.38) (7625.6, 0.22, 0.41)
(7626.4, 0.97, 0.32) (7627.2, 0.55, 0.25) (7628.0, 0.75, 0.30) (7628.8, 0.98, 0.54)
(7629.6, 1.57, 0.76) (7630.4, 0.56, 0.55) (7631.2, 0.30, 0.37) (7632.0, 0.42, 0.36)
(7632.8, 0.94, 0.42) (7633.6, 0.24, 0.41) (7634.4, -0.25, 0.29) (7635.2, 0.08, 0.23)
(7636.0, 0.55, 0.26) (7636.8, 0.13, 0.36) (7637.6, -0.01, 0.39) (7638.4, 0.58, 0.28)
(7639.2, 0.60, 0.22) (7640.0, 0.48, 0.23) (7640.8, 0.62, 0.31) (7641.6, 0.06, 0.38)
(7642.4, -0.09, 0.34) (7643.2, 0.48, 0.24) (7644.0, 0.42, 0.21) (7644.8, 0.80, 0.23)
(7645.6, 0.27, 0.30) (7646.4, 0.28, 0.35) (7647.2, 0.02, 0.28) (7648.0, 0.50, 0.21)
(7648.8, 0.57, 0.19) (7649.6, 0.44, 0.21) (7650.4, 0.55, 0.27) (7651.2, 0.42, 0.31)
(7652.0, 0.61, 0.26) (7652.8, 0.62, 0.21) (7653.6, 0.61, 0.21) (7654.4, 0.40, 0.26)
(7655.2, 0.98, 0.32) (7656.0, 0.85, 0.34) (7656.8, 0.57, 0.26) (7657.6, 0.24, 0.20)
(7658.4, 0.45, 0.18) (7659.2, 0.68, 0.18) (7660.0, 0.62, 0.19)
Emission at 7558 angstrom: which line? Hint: [S II]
